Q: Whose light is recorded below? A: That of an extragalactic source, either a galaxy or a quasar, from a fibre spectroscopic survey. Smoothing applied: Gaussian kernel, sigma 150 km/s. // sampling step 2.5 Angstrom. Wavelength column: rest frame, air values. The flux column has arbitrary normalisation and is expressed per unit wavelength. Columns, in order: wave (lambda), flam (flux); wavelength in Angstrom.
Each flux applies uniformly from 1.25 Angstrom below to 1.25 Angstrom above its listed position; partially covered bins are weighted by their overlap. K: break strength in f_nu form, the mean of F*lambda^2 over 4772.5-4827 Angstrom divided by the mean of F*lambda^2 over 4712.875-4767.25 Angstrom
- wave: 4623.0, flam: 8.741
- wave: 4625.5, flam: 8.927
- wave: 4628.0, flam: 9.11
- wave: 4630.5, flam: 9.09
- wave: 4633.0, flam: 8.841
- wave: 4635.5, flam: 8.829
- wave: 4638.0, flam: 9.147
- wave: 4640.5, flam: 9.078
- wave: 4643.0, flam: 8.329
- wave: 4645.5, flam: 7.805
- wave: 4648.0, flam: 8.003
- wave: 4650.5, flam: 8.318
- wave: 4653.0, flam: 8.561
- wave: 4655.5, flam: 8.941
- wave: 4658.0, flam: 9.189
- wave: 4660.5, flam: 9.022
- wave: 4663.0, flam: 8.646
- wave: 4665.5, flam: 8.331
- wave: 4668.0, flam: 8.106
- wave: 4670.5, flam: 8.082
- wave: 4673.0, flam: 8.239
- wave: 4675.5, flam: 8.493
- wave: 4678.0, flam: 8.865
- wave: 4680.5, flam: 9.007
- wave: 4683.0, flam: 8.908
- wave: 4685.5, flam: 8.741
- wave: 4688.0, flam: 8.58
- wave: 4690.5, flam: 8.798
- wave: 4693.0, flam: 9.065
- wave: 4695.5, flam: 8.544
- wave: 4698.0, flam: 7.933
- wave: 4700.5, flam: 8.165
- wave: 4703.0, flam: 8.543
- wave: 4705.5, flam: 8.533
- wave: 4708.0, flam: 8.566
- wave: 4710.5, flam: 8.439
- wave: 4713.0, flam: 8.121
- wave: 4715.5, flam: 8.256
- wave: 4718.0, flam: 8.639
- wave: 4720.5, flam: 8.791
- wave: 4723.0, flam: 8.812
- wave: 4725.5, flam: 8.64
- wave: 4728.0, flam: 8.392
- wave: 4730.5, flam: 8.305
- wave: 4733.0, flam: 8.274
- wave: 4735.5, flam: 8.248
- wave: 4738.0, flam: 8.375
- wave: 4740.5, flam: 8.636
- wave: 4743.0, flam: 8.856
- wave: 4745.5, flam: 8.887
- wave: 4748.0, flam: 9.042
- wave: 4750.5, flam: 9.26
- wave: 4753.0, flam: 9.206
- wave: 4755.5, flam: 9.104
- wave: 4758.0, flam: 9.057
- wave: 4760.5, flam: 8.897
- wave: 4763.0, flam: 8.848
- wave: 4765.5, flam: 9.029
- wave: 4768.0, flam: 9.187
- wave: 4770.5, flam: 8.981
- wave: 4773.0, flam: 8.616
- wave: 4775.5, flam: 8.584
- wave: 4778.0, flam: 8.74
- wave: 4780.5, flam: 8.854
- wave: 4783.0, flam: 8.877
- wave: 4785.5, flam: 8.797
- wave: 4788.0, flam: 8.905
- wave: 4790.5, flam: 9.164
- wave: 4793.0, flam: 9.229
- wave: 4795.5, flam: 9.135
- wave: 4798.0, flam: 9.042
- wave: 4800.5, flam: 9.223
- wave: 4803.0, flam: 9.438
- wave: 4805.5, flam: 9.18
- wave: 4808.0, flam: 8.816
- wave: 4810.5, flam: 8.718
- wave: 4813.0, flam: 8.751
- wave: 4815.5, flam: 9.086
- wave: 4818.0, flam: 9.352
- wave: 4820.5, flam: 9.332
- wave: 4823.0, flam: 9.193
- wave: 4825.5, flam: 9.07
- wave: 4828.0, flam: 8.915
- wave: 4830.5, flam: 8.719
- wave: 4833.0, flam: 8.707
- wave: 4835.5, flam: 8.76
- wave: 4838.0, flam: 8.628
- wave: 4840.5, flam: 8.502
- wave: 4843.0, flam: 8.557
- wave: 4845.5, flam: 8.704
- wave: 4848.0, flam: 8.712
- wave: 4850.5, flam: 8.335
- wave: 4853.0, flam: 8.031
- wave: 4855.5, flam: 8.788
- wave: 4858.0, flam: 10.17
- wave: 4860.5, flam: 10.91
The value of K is 1.06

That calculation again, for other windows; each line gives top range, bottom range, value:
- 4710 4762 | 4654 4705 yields 1.03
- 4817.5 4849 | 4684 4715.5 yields 1.10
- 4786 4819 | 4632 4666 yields 1.12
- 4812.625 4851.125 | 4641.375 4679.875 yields 1.12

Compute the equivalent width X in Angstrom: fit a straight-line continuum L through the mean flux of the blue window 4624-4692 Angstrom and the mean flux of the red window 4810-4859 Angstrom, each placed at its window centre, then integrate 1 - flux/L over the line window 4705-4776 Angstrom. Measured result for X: 0.32 Angstrom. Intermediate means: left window 8.67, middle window 8.71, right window 8.85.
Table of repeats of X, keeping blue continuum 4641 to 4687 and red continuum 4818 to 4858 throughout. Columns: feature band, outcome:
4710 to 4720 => 0.3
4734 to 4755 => -0.4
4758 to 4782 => -0.5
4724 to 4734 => 0.3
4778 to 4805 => -1.0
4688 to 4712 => 0.2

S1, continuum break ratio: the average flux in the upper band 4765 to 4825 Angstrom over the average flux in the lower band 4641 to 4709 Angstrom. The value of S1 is 1.06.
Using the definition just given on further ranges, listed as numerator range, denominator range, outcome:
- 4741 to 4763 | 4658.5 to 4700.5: 1.05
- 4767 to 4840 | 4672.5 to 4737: 1.05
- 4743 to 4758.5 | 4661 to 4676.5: 1.09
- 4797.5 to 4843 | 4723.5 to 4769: 1.02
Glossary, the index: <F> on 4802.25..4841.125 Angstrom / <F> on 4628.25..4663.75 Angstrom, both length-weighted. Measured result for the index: 1.03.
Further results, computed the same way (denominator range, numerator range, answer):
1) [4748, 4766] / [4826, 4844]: 0.96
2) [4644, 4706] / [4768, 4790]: 1.03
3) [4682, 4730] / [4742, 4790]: 1.05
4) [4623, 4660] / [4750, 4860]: 1.02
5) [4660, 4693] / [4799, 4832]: 1.05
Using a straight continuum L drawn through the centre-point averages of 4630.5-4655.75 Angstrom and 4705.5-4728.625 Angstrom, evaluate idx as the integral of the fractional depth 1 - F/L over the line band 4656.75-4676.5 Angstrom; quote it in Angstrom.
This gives 0.14 Angstrom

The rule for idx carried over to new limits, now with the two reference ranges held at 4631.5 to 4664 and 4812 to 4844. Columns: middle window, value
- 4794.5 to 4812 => -0.4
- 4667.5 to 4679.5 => 0.4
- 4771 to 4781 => 0.1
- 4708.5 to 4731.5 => 0.7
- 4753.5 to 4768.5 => -0.4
